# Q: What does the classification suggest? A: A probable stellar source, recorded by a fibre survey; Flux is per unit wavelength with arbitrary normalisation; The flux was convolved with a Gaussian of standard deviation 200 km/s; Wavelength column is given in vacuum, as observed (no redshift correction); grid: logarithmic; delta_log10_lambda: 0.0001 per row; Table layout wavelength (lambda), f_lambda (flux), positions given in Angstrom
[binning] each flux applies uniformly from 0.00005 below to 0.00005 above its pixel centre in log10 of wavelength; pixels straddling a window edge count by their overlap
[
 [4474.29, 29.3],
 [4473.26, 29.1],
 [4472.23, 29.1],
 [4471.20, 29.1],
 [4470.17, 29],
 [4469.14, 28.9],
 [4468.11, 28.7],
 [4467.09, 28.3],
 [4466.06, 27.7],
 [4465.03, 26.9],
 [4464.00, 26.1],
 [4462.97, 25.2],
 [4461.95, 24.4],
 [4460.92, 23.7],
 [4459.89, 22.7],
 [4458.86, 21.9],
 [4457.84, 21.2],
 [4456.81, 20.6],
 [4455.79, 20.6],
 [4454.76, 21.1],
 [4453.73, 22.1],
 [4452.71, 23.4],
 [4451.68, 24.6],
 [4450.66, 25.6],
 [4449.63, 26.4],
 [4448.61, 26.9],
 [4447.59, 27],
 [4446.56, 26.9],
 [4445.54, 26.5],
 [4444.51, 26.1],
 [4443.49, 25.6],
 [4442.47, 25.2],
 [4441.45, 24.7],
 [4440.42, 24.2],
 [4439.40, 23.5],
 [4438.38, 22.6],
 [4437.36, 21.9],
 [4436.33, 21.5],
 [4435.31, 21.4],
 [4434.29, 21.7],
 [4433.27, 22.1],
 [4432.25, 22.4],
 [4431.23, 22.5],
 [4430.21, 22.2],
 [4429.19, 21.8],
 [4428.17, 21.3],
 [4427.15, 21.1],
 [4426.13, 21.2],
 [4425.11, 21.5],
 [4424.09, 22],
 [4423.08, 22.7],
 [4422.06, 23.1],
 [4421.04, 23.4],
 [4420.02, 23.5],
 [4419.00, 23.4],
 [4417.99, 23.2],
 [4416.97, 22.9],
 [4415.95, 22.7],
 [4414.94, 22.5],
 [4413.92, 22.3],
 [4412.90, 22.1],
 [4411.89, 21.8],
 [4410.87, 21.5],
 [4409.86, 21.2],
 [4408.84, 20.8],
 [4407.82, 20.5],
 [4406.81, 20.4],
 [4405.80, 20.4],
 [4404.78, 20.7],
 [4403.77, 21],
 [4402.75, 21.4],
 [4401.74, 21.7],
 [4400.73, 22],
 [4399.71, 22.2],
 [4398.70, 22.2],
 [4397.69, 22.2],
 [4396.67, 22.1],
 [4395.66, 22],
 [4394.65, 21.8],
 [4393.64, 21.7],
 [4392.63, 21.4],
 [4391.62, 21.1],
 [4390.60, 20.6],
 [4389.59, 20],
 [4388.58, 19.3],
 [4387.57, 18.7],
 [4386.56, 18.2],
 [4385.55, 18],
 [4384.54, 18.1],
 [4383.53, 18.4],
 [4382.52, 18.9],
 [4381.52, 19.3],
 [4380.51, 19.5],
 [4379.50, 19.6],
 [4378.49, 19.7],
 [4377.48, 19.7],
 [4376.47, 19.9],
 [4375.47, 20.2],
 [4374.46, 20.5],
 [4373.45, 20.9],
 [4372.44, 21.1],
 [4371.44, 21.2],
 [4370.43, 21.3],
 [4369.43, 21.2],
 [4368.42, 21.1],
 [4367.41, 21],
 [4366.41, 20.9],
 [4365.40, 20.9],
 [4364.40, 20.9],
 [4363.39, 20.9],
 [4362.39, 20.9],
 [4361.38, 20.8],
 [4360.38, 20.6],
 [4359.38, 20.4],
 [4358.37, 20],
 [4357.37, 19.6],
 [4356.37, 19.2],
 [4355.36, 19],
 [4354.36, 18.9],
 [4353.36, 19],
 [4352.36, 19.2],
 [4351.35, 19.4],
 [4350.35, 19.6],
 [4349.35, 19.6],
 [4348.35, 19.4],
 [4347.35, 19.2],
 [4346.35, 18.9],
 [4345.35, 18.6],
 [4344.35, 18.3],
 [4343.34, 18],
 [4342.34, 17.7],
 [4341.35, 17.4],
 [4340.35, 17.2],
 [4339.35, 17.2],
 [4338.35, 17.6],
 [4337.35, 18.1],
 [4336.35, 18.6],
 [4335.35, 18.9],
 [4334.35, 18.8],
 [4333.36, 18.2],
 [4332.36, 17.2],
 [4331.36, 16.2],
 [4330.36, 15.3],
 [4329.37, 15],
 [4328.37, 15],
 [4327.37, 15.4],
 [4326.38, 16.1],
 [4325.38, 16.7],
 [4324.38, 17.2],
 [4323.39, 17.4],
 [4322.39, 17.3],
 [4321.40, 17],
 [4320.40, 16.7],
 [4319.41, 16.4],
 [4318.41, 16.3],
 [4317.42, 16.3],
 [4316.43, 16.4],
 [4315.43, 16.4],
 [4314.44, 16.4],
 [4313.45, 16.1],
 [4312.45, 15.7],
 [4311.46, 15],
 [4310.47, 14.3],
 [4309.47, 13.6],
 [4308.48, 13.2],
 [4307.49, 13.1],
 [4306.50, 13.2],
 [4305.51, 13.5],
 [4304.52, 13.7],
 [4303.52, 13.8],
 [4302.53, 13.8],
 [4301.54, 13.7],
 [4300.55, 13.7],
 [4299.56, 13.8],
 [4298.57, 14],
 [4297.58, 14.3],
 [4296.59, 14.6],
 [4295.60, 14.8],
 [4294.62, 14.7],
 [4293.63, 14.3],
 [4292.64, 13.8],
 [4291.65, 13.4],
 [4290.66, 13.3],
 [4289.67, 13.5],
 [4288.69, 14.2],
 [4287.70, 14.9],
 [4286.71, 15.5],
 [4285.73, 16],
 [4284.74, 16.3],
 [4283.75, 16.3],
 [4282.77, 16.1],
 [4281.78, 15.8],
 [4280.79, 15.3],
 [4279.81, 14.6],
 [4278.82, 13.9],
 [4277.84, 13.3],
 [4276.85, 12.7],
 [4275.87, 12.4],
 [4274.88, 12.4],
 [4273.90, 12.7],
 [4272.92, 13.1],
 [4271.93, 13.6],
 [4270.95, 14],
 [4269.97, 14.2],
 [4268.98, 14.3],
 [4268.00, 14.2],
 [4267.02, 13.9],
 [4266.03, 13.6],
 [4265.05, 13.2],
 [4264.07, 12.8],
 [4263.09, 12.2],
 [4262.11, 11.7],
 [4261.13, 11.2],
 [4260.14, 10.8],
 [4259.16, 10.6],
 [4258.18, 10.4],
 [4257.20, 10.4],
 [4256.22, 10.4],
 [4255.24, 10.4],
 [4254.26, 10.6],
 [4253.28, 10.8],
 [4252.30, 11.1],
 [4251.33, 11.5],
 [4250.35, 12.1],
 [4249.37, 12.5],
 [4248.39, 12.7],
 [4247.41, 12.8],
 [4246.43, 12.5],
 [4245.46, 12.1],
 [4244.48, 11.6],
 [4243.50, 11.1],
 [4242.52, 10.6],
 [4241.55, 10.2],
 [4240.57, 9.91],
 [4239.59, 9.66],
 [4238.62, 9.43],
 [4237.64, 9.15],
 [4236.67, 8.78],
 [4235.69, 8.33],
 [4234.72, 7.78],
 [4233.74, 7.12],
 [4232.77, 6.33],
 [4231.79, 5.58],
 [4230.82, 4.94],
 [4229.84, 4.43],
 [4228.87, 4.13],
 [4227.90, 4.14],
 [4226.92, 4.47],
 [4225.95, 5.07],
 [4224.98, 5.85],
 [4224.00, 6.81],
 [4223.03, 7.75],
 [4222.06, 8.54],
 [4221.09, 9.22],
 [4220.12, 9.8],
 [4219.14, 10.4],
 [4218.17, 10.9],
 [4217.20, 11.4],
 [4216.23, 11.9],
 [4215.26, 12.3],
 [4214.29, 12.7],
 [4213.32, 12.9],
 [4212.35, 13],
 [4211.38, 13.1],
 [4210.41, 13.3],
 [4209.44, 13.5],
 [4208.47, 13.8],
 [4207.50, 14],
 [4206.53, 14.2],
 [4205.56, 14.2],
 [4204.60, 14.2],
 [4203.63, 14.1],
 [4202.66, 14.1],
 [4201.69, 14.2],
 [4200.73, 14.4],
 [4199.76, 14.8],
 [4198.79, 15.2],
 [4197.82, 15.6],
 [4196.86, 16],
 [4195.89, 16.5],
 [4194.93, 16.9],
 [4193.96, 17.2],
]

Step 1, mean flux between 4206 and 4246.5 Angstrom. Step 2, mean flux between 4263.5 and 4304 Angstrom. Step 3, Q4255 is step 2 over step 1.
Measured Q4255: 1.48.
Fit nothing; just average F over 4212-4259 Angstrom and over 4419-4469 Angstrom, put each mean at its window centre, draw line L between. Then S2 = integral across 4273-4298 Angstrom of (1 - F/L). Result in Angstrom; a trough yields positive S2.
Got -2.76 Angstrom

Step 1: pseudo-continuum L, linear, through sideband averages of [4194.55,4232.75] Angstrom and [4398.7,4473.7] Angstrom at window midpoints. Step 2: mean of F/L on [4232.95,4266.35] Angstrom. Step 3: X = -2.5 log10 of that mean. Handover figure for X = 0.21 mag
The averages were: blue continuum 11.2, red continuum 23.5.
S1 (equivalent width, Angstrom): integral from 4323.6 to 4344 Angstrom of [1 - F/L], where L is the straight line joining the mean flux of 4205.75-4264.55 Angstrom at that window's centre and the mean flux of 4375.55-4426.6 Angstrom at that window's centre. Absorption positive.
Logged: -0.5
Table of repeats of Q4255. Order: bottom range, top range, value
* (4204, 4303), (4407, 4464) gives 1.95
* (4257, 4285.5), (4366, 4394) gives 1.50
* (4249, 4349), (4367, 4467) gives 1.50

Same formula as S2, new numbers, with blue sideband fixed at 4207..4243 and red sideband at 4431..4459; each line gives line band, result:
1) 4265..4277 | -1.2 Angstrom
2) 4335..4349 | -1.1 Angstrom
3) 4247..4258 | -0.4 Angstrom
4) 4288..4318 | -0.1 Angstrom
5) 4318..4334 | -0.7 Angstrom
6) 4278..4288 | -1.8 Angstrom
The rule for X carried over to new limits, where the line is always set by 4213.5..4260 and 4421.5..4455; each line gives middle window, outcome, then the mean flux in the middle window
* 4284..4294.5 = -0.12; 14.6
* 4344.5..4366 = -0.12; 19.7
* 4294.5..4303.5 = -0.03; 14.1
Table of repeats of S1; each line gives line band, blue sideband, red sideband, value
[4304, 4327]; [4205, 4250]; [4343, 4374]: 1.6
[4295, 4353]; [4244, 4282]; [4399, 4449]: 0.1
